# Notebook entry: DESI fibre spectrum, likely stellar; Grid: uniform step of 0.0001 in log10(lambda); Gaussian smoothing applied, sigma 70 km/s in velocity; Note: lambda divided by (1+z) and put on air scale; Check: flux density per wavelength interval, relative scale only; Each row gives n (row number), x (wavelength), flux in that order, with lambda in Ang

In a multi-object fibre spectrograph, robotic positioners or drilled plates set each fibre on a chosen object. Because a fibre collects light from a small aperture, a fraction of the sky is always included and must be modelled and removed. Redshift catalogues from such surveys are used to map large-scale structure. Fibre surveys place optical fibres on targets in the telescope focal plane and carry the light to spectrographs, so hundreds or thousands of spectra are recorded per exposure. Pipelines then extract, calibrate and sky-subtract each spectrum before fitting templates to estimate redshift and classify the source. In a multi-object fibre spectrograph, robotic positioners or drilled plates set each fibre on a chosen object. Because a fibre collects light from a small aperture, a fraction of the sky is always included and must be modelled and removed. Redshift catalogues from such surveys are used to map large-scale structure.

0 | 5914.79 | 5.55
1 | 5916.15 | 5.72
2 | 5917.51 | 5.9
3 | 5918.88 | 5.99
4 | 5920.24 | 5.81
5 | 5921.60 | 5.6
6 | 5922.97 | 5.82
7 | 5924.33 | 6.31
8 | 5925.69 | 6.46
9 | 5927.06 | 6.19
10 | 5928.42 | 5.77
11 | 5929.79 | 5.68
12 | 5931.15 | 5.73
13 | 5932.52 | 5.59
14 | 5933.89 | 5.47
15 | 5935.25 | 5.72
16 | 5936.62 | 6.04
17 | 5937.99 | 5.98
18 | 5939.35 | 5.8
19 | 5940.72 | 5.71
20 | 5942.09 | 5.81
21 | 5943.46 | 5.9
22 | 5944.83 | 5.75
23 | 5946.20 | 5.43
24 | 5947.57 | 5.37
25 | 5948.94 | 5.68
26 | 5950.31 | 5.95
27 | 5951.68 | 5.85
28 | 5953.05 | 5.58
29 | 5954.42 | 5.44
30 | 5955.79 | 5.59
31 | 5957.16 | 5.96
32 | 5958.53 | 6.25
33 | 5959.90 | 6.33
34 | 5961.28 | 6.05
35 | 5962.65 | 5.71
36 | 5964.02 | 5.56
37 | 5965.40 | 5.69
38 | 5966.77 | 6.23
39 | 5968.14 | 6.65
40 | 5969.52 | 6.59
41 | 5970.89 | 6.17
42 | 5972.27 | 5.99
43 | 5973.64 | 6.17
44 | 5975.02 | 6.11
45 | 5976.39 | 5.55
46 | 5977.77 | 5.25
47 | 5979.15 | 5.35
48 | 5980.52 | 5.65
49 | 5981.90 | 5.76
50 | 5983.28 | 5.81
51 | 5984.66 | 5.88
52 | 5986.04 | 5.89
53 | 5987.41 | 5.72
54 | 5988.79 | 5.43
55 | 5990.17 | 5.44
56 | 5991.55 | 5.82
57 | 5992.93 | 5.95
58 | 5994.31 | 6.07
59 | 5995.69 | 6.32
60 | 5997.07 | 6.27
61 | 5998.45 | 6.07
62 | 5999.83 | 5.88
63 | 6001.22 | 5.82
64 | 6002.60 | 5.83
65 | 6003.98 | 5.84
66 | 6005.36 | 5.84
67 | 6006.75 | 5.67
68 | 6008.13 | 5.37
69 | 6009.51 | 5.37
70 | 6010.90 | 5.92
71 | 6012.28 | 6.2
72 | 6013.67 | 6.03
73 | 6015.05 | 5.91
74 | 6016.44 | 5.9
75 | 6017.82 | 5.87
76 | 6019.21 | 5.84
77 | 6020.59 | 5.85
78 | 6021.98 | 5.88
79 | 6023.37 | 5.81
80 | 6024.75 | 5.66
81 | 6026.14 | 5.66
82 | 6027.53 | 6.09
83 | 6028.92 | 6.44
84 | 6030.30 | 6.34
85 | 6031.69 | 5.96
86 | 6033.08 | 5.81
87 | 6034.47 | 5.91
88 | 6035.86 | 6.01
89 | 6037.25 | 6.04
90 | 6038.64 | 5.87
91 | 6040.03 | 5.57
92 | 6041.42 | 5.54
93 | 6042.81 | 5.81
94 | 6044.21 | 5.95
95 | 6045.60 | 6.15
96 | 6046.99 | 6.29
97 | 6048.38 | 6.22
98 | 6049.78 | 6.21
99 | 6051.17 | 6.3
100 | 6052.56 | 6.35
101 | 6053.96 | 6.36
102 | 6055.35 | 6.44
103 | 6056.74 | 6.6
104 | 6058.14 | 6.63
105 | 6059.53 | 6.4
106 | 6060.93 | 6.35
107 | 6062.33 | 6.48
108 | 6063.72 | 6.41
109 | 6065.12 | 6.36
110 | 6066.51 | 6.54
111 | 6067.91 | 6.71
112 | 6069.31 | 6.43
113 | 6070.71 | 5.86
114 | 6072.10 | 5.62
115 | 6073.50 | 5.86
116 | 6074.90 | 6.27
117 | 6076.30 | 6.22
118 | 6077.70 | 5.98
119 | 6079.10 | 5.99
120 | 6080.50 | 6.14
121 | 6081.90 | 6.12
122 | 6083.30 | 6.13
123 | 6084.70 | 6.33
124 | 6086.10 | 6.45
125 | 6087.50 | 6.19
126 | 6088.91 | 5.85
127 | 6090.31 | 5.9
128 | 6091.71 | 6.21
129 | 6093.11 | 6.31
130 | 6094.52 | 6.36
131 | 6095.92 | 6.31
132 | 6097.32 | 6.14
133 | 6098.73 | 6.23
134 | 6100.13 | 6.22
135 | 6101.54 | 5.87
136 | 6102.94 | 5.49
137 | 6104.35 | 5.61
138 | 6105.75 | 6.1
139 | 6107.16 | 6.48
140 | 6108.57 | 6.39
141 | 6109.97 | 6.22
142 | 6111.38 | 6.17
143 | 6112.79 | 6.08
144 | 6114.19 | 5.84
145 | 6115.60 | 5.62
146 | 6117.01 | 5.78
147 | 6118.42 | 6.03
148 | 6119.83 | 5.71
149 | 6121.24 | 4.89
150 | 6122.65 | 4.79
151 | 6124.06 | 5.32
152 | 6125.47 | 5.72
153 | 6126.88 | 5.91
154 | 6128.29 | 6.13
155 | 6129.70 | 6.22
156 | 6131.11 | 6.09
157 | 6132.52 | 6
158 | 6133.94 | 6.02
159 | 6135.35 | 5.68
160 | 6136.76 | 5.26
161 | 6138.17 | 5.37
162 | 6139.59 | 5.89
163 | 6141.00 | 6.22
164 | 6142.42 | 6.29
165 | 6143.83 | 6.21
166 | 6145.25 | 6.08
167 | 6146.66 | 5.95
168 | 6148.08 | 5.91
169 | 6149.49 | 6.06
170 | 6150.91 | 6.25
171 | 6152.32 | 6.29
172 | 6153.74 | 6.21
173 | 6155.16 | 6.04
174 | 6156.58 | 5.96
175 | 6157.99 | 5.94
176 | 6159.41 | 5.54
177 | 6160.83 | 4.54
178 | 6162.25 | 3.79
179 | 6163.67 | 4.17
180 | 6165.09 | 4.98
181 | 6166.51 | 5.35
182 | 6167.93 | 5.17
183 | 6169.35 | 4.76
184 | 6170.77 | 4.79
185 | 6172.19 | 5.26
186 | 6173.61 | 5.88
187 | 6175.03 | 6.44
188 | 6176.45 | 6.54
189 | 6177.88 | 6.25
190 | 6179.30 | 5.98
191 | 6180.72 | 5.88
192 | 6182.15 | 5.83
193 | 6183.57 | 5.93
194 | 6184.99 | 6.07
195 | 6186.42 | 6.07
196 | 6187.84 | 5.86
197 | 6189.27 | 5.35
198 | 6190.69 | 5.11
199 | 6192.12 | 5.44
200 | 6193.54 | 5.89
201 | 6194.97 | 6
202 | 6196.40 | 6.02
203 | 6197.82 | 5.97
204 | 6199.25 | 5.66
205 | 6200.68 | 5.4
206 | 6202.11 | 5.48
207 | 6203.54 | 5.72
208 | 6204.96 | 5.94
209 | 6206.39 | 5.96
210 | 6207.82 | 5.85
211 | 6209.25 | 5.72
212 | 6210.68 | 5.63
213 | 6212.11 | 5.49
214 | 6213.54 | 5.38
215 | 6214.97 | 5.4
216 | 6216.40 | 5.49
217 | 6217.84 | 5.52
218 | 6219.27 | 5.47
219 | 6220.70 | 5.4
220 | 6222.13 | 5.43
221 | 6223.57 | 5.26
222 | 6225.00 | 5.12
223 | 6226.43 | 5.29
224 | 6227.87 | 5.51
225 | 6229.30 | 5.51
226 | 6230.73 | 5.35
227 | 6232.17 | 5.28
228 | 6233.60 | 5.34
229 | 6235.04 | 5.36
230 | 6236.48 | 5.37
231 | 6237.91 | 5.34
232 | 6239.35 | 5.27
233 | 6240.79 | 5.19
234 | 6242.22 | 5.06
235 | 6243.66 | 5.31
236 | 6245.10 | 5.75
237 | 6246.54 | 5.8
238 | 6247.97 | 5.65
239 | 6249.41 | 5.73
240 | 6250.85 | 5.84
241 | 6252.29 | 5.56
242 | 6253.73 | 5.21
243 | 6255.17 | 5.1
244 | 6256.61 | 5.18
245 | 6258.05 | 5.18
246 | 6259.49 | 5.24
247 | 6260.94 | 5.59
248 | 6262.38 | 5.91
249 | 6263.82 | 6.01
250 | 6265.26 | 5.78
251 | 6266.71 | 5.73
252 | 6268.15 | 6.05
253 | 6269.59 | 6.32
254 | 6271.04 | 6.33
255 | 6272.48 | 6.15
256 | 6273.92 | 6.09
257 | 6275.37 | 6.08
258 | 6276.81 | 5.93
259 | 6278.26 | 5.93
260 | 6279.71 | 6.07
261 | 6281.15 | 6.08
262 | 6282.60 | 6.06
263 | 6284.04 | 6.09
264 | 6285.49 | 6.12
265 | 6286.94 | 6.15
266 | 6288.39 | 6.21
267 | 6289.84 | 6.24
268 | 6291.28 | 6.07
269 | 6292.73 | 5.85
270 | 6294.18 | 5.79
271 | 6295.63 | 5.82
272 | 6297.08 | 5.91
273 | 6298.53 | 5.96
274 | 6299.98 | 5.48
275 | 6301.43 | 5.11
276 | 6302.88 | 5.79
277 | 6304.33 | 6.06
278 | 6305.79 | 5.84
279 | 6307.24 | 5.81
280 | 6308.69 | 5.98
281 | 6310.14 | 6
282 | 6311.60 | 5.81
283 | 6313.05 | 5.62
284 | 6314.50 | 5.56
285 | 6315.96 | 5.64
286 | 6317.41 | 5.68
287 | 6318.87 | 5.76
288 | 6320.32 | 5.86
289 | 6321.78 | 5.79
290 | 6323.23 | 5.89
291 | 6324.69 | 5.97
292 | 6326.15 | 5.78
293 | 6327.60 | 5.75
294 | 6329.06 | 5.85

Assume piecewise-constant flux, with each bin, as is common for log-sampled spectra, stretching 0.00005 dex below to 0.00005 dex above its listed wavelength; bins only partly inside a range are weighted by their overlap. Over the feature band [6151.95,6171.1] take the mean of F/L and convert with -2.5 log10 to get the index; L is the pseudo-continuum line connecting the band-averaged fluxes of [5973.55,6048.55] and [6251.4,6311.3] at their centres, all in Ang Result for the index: 0.120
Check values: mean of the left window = 5.86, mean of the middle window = 5.24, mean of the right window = 5.85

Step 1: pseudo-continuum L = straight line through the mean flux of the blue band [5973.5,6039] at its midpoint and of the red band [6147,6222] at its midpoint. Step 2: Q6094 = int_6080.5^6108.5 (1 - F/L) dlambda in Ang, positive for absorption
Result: -1.9 Ang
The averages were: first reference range 5.85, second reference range 5.64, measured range 6.13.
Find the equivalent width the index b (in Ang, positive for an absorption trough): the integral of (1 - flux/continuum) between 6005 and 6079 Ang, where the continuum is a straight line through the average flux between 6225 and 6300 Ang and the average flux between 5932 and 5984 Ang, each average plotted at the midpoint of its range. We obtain -3.37 Ang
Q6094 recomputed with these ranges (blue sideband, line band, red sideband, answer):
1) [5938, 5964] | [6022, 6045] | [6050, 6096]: 0.75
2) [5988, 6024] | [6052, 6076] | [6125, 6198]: -2.15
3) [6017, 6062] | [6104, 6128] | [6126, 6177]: 0.02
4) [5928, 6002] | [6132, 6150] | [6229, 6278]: -0.69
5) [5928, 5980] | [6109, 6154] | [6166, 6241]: -1.79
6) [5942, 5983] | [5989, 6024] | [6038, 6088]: 0.79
